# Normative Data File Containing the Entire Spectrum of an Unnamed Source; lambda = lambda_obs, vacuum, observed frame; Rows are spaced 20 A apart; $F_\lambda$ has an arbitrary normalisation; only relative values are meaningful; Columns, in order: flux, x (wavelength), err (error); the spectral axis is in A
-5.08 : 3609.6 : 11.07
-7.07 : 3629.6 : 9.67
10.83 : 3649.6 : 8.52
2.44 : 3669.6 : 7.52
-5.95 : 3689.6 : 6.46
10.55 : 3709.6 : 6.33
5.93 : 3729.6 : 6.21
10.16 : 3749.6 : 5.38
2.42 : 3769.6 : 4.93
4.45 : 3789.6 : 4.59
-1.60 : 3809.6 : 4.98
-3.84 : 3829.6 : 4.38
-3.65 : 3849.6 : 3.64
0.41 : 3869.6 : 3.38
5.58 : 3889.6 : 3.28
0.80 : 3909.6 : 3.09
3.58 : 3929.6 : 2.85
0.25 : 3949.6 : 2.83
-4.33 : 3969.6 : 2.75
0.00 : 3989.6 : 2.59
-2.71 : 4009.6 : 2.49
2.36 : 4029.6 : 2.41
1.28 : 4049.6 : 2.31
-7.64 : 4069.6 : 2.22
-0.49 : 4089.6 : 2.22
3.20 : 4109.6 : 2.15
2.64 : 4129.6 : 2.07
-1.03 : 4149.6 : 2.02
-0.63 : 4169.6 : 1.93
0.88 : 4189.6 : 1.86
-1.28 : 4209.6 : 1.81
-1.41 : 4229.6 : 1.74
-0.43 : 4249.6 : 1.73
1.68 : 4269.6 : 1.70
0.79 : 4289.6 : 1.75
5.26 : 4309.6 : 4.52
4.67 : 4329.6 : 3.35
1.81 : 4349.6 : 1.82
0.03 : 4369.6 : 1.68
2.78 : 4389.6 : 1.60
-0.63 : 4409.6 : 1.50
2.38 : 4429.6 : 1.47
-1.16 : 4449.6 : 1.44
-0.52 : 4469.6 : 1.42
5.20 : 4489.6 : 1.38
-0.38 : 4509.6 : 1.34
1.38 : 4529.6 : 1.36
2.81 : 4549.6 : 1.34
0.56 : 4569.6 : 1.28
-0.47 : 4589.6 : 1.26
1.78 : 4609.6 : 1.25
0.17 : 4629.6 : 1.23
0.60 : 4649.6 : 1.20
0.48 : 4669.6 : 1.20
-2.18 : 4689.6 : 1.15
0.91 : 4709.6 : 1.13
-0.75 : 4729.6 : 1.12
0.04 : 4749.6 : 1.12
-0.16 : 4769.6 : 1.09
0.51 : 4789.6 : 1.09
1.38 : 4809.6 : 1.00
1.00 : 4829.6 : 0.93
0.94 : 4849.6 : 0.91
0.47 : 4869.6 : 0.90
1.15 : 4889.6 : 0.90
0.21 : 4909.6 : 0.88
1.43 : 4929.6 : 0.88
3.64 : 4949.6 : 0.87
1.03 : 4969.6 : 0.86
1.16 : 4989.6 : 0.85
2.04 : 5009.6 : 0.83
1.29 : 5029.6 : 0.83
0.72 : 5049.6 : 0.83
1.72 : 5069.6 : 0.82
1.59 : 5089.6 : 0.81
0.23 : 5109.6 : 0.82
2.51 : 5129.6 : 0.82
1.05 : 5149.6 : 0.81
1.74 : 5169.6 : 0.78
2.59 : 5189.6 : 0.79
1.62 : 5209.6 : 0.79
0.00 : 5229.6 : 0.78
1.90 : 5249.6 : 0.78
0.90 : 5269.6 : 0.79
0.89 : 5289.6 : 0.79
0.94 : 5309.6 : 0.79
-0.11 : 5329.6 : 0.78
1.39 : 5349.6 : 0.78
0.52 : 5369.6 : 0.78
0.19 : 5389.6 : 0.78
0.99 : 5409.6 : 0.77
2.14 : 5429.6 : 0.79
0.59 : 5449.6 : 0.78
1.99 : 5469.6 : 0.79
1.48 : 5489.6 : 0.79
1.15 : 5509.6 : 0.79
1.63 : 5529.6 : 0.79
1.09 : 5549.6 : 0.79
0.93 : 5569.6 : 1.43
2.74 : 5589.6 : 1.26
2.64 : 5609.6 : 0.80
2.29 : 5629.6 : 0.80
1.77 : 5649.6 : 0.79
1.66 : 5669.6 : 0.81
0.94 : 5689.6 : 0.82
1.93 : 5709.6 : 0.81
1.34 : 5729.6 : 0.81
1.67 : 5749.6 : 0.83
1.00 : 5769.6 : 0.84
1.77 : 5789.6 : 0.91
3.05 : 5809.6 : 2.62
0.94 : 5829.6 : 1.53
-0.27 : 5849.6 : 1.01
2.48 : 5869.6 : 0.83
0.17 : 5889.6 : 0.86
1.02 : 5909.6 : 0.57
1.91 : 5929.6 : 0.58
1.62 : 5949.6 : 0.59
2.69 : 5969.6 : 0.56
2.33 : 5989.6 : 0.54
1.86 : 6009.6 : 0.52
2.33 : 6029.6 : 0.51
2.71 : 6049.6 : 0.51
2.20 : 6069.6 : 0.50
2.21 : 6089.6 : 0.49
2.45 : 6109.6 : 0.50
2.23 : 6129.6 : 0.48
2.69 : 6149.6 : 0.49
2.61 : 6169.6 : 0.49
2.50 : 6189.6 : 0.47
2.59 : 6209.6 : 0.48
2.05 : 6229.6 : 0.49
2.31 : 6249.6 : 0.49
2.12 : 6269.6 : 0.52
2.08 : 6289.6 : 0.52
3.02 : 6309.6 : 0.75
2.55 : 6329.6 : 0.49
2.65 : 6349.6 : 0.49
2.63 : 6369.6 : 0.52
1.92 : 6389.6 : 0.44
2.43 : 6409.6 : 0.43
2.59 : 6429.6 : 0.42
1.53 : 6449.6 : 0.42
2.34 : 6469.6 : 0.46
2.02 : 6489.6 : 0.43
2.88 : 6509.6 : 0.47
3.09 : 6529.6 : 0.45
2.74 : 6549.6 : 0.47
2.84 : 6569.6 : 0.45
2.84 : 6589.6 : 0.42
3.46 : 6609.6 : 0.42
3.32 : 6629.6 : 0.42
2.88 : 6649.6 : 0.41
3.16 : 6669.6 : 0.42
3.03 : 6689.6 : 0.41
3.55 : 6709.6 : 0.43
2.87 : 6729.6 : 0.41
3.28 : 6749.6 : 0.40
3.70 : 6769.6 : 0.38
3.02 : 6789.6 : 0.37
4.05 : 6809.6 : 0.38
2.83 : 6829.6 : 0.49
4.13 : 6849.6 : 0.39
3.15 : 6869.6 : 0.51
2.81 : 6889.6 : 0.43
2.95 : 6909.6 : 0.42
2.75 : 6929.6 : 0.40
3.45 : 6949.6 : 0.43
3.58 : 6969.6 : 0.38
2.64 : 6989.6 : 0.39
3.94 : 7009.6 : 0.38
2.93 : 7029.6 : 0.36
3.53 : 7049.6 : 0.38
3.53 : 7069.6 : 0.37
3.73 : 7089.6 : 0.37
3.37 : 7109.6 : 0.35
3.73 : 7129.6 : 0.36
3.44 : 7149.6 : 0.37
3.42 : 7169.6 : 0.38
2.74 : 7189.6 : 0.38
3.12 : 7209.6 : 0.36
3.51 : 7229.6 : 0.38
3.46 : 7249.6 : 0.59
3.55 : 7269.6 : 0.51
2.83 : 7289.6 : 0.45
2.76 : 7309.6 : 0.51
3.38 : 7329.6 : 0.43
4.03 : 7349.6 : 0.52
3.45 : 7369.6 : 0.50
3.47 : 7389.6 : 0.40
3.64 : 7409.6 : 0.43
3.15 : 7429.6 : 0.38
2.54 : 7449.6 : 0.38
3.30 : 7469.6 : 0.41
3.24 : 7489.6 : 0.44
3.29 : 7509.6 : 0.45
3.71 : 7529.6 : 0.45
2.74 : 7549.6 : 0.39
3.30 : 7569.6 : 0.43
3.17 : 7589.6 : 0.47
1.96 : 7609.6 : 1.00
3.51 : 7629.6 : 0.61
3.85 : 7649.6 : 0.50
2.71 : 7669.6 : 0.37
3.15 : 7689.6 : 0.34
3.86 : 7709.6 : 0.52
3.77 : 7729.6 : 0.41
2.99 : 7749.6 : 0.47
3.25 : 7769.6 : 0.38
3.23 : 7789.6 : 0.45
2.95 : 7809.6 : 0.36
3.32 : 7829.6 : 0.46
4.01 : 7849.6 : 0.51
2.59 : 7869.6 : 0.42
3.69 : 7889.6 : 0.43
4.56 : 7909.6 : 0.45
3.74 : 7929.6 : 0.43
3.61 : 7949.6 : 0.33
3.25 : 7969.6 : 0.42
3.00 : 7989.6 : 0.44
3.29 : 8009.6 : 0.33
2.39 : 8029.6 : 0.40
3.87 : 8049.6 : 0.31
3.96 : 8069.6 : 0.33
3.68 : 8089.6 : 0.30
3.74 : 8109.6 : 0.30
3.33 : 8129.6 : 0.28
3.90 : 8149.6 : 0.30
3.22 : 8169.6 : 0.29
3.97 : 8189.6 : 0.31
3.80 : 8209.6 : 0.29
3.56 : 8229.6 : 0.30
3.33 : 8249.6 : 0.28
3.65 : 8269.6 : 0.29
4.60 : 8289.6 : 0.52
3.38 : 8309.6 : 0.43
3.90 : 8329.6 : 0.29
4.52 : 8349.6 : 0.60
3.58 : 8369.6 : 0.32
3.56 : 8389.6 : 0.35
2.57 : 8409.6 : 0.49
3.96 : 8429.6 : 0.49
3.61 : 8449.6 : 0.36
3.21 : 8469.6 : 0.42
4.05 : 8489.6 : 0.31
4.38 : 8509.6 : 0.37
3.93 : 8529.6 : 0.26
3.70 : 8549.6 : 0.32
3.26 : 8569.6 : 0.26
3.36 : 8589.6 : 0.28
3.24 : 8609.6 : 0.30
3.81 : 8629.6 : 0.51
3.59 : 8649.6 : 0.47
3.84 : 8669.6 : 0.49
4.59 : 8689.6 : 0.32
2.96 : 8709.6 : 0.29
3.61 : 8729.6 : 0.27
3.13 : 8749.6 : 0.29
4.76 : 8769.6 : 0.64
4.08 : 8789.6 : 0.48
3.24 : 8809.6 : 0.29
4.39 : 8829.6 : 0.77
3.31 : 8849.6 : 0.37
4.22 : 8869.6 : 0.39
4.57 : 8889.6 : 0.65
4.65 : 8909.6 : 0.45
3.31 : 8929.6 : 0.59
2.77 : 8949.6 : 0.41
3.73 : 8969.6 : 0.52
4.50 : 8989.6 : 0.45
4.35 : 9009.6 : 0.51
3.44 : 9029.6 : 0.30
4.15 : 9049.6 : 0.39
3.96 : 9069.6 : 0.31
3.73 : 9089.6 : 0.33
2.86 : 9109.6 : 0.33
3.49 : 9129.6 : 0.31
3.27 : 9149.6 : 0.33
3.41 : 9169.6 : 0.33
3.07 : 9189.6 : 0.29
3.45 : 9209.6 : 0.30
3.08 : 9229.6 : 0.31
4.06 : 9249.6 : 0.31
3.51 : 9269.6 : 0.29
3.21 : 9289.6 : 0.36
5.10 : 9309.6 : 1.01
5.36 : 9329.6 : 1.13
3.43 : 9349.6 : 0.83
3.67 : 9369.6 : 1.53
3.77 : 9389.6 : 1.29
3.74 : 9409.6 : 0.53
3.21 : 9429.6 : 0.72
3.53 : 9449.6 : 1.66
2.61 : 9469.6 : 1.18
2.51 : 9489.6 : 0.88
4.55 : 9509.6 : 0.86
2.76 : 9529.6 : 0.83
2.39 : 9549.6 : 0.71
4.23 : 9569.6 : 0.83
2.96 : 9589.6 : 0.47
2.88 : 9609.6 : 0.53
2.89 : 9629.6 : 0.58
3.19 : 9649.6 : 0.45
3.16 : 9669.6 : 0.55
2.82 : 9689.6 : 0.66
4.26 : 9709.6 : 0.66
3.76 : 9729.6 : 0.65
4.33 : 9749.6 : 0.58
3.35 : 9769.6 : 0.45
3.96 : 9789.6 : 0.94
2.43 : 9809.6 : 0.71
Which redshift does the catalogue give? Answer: 0.48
